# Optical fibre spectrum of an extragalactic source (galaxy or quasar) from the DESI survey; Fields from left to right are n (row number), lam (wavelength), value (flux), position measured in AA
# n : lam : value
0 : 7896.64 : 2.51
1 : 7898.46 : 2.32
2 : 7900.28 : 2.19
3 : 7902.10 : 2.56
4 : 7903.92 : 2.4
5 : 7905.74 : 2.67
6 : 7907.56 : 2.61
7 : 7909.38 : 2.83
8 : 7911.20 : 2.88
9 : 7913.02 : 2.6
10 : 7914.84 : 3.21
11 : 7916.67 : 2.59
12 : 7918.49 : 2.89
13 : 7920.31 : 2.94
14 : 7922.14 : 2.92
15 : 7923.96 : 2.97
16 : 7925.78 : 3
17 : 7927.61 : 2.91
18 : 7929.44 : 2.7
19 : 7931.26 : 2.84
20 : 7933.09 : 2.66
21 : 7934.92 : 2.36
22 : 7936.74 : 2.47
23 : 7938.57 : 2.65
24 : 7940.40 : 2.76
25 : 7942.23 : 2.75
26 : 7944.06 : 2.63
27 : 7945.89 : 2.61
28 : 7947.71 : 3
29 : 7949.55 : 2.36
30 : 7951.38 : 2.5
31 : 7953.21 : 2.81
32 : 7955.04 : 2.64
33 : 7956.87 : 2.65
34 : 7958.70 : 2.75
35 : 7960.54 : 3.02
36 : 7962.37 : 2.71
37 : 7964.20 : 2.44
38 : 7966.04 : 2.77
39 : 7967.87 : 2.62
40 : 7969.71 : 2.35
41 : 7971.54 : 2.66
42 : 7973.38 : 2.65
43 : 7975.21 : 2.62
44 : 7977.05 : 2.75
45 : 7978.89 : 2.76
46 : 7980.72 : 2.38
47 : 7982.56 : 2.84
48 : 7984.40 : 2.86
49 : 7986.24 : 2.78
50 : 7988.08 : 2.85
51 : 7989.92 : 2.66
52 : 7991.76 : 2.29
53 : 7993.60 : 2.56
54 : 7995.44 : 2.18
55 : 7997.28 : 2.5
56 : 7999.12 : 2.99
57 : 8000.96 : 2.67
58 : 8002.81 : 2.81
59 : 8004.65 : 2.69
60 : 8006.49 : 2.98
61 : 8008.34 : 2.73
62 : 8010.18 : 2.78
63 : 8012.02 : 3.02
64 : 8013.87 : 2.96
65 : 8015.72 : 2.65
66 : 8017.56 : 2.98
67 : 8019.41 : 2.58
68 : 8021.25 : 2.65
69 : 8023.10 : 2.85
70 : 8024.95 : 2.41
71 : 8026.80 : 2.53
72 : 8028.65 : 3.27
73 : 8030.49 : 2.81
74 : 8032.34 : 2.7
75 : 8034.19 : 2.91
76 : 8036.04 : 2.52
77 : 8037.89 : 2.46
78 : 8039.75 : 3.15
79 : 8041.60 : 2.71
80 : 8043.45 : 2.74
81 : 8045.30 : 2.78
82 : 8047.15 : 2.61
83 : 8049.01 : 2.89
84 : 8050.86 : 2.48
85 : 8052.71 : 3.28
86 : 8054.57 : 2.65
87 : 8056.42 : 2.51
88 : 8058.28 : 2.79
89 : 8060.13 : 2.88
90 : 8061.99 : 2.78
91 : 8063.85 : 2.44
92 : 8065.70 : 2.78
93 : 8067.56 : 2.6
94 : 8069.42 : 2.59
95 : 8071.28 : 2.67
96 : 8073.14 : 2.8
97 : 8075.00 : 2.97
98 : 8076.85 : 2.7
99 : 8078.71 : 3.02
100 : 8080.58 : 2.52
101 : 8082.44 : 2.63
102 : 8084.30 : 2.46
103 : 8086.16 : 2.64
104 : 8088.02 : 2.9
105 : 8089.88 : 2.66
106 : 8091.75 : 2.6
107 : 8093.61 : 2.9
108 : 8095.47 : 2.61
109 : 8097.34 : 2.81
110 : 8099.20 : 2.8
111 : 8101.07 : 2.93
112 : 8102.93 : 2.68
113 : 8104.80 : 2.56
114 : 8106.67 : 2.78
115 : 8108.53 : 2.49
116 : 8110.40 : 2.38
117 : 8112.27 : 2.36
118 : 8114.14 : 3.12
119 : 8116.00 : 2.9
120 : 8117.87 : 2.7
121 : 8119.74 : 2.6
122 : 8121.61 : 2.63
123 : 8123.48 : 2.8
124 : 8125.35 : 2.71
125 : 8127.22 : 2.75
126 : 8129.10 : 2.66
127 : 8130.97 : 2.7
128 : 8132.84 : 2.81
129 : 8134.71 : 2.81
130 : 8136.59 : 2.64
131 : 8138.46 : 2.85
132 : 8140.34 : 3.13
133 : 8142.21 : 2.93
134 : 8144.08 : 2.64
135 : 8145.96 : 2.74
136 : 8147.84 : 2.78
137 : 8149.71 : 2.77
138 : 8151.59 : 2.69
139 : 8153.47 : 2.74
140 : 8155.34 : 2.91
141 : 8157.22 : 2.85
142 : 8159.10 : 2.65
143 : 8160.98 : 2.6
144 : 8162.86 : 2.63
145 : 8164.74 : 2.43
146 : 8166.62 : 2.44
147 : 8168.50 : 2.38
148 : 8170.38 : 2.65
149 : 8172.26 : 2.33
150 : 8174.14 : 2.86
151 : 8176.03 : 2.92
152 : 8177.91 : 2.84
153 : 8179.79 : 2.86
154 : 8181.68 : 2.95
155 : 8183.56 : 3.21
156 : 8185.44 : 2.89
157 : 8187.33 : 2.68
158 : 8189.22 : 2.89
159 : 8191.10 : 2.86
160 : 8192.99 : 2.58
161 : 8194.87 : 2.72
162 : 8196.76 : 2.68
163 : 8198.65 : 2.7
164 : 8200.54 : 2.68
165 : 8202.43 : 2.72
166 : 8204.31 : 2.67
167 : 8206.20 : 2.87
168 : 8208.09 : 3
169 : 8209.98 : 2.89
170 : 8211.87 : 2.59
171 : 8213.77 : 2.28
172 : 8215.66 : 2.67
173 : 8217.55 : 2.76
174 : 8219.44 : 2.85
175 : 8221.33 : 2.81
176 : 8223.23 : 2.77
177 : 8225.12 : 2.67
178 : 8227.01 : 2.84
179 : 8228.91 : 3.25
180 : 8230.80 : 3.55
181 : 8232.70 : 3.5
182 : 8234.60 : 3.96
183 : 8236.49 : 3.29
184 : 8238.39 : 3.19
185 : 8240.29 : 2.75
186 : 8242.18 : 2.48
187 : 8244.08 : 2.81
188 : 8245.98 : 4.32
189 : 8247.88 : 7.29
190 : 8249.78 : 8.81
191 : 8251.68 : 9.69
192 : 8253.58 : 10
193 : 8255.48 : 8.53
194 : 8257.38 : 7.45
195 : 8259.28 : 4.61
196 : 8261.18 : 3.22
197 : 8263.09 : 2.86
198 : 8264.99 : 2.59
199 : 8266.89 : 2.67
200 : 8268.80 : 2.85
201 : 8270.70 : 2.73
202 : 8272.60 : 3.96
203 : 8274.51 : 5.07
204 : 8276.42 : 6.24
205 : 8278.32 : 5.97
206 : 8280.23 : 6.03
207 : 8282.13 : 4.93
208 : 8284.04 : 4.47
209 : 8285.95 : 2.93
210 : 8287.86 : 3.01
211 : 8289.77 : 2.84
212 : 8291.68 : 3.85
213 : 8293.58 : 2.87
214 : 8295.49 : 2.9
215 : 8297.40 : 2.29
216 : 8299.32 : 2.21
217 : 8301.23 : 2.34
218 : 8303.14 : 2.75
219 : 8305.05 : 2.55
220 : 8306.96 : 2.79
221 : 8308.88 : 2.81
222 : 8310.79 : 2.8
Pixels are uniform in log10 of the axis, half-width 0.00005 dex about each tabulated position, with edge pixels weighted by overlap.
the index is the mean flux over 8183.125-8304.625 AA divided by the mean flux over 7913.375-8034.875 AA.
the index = 1.36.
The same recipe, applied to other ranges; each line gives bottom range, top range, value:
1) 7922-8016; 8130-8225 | 1.02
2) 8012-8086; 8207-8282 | 1.54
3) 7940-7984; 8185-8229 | 1.03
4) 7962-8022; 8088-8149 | 1.02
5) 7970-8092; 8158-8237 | 1.04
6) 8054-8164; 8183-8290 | 1.41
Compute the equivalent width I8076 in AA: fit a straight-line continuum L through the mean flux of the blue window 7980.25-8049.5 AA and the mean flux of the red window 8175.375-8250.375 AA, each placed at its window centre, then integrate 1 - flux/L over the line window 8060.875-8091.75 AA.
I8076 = 1.8 AA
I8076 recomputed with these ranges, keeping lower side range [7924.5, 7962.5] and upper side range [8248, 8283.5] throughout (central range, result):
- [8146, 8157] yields 4.2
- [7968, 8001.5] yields 4.7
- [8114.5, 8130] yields 5.5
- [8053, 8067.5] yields 3.9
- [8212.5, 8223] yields 5.0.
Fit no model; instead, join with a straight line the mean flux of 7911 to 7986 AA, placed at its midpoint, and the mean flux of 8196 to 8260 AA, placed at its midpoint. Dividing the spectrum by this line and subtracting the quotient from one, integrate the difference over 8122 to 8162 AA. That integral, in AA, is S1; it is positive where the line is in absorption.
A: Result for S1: 9.3 AA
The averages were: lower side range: 2.72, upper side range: 4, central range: 2.77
